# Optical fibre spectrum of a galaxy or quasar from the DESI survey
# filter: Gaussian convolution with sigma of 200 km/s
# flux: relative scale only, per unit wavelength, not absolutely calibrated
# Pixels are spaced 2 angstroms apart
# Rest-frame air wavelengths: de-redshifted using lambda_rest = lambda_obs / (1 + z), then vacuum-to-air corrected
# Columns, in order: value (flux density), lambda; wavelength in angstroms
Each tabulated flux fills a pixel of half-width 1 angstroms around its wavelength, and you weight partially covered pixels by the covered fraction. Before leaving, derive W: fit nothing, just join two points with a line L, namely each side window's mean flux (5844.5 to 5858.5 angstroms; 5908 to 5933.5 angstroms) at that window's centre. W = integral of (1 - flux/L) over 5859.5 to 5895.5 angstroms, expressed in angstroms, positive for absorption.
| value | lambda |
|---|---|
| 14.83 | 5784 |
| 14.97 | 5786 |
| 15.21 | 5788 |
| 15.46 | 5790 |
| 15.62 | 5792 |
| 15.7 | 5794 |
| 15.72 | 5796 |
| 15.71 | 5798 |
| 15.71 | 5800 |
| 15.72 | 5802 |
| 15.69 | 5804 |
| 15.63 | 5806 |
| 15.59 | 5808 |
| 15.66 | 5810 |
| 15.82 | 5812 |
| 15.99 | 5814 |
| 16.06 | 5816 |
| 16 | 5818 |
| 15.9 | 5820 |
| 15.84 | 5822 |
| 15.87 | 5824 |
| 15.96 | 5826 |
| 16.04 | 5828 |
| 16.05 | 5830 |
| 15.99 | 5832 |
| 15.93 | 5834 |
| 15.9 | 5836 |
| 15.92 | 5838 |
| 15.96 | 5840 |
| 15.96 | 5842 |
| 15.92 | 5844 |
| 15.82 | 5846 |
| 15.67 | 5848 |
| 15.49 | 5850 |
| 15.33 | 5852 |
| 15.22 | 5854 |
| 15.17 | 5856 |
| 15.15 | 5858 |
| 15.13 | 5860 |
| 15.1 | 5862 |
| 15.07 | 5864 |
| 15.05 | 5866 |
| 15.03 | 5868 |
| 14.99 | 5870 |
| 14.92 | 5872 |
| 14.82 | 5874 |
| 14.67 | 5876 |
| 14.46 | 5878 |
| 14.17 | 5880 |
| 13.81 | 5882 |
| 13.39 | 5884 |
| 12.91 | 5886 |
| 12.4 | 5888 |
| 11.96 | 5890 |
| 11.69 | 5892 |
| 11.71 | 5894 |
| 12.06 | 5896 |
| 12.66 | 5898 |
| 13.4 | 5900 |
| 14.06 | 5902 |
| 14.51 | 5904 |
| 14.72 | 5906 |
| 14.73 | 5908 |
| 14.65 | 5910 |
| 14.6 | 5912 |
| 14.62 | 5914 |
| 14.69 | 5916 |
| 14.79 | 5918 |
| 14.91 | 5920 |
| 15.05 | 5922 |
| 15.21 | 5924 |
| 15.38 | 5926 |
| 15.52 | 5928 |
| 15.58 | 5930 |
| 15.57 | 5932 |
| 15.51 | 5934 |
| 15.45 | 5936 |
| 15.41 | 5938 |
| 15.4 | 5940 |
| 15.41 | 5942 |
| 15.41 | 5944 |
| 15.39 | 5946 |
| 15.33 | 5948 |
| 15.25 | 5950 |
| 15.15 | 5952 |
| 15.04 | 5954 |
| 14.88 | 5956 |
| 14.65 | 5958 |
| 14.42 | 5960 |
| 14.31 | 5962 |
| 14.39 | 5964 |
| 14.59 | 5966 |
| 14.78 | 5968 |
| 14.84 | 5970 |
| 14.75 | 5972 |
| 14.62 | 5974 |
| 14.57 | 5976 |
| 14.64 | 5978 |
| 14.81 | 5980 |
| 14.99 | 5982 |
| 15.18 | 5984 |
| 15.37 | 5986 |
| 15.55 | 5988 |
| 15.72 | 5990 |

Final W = 3.24 angstroms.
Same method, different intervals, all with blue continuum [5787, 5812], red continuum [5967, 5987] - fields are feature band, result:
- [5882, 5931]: 3.9 angstroms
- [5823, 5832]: -0.3 angstroms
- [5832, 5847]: -0.5 angstroms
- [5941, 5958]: -0.3 angstroms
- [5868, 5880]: 0.4 angstroms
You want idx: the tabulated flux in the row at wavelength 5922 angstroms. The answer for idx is 15.05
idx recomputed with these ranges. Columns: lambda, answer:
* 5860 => 15.13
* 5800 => 15.71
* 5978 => 14.64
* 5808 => 15.59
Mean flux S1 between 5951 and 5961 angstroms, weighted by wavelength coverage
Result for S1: 14.8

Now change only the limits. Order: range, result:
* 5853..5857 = 15.2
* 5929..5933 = 15.6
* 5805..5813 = 15.7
